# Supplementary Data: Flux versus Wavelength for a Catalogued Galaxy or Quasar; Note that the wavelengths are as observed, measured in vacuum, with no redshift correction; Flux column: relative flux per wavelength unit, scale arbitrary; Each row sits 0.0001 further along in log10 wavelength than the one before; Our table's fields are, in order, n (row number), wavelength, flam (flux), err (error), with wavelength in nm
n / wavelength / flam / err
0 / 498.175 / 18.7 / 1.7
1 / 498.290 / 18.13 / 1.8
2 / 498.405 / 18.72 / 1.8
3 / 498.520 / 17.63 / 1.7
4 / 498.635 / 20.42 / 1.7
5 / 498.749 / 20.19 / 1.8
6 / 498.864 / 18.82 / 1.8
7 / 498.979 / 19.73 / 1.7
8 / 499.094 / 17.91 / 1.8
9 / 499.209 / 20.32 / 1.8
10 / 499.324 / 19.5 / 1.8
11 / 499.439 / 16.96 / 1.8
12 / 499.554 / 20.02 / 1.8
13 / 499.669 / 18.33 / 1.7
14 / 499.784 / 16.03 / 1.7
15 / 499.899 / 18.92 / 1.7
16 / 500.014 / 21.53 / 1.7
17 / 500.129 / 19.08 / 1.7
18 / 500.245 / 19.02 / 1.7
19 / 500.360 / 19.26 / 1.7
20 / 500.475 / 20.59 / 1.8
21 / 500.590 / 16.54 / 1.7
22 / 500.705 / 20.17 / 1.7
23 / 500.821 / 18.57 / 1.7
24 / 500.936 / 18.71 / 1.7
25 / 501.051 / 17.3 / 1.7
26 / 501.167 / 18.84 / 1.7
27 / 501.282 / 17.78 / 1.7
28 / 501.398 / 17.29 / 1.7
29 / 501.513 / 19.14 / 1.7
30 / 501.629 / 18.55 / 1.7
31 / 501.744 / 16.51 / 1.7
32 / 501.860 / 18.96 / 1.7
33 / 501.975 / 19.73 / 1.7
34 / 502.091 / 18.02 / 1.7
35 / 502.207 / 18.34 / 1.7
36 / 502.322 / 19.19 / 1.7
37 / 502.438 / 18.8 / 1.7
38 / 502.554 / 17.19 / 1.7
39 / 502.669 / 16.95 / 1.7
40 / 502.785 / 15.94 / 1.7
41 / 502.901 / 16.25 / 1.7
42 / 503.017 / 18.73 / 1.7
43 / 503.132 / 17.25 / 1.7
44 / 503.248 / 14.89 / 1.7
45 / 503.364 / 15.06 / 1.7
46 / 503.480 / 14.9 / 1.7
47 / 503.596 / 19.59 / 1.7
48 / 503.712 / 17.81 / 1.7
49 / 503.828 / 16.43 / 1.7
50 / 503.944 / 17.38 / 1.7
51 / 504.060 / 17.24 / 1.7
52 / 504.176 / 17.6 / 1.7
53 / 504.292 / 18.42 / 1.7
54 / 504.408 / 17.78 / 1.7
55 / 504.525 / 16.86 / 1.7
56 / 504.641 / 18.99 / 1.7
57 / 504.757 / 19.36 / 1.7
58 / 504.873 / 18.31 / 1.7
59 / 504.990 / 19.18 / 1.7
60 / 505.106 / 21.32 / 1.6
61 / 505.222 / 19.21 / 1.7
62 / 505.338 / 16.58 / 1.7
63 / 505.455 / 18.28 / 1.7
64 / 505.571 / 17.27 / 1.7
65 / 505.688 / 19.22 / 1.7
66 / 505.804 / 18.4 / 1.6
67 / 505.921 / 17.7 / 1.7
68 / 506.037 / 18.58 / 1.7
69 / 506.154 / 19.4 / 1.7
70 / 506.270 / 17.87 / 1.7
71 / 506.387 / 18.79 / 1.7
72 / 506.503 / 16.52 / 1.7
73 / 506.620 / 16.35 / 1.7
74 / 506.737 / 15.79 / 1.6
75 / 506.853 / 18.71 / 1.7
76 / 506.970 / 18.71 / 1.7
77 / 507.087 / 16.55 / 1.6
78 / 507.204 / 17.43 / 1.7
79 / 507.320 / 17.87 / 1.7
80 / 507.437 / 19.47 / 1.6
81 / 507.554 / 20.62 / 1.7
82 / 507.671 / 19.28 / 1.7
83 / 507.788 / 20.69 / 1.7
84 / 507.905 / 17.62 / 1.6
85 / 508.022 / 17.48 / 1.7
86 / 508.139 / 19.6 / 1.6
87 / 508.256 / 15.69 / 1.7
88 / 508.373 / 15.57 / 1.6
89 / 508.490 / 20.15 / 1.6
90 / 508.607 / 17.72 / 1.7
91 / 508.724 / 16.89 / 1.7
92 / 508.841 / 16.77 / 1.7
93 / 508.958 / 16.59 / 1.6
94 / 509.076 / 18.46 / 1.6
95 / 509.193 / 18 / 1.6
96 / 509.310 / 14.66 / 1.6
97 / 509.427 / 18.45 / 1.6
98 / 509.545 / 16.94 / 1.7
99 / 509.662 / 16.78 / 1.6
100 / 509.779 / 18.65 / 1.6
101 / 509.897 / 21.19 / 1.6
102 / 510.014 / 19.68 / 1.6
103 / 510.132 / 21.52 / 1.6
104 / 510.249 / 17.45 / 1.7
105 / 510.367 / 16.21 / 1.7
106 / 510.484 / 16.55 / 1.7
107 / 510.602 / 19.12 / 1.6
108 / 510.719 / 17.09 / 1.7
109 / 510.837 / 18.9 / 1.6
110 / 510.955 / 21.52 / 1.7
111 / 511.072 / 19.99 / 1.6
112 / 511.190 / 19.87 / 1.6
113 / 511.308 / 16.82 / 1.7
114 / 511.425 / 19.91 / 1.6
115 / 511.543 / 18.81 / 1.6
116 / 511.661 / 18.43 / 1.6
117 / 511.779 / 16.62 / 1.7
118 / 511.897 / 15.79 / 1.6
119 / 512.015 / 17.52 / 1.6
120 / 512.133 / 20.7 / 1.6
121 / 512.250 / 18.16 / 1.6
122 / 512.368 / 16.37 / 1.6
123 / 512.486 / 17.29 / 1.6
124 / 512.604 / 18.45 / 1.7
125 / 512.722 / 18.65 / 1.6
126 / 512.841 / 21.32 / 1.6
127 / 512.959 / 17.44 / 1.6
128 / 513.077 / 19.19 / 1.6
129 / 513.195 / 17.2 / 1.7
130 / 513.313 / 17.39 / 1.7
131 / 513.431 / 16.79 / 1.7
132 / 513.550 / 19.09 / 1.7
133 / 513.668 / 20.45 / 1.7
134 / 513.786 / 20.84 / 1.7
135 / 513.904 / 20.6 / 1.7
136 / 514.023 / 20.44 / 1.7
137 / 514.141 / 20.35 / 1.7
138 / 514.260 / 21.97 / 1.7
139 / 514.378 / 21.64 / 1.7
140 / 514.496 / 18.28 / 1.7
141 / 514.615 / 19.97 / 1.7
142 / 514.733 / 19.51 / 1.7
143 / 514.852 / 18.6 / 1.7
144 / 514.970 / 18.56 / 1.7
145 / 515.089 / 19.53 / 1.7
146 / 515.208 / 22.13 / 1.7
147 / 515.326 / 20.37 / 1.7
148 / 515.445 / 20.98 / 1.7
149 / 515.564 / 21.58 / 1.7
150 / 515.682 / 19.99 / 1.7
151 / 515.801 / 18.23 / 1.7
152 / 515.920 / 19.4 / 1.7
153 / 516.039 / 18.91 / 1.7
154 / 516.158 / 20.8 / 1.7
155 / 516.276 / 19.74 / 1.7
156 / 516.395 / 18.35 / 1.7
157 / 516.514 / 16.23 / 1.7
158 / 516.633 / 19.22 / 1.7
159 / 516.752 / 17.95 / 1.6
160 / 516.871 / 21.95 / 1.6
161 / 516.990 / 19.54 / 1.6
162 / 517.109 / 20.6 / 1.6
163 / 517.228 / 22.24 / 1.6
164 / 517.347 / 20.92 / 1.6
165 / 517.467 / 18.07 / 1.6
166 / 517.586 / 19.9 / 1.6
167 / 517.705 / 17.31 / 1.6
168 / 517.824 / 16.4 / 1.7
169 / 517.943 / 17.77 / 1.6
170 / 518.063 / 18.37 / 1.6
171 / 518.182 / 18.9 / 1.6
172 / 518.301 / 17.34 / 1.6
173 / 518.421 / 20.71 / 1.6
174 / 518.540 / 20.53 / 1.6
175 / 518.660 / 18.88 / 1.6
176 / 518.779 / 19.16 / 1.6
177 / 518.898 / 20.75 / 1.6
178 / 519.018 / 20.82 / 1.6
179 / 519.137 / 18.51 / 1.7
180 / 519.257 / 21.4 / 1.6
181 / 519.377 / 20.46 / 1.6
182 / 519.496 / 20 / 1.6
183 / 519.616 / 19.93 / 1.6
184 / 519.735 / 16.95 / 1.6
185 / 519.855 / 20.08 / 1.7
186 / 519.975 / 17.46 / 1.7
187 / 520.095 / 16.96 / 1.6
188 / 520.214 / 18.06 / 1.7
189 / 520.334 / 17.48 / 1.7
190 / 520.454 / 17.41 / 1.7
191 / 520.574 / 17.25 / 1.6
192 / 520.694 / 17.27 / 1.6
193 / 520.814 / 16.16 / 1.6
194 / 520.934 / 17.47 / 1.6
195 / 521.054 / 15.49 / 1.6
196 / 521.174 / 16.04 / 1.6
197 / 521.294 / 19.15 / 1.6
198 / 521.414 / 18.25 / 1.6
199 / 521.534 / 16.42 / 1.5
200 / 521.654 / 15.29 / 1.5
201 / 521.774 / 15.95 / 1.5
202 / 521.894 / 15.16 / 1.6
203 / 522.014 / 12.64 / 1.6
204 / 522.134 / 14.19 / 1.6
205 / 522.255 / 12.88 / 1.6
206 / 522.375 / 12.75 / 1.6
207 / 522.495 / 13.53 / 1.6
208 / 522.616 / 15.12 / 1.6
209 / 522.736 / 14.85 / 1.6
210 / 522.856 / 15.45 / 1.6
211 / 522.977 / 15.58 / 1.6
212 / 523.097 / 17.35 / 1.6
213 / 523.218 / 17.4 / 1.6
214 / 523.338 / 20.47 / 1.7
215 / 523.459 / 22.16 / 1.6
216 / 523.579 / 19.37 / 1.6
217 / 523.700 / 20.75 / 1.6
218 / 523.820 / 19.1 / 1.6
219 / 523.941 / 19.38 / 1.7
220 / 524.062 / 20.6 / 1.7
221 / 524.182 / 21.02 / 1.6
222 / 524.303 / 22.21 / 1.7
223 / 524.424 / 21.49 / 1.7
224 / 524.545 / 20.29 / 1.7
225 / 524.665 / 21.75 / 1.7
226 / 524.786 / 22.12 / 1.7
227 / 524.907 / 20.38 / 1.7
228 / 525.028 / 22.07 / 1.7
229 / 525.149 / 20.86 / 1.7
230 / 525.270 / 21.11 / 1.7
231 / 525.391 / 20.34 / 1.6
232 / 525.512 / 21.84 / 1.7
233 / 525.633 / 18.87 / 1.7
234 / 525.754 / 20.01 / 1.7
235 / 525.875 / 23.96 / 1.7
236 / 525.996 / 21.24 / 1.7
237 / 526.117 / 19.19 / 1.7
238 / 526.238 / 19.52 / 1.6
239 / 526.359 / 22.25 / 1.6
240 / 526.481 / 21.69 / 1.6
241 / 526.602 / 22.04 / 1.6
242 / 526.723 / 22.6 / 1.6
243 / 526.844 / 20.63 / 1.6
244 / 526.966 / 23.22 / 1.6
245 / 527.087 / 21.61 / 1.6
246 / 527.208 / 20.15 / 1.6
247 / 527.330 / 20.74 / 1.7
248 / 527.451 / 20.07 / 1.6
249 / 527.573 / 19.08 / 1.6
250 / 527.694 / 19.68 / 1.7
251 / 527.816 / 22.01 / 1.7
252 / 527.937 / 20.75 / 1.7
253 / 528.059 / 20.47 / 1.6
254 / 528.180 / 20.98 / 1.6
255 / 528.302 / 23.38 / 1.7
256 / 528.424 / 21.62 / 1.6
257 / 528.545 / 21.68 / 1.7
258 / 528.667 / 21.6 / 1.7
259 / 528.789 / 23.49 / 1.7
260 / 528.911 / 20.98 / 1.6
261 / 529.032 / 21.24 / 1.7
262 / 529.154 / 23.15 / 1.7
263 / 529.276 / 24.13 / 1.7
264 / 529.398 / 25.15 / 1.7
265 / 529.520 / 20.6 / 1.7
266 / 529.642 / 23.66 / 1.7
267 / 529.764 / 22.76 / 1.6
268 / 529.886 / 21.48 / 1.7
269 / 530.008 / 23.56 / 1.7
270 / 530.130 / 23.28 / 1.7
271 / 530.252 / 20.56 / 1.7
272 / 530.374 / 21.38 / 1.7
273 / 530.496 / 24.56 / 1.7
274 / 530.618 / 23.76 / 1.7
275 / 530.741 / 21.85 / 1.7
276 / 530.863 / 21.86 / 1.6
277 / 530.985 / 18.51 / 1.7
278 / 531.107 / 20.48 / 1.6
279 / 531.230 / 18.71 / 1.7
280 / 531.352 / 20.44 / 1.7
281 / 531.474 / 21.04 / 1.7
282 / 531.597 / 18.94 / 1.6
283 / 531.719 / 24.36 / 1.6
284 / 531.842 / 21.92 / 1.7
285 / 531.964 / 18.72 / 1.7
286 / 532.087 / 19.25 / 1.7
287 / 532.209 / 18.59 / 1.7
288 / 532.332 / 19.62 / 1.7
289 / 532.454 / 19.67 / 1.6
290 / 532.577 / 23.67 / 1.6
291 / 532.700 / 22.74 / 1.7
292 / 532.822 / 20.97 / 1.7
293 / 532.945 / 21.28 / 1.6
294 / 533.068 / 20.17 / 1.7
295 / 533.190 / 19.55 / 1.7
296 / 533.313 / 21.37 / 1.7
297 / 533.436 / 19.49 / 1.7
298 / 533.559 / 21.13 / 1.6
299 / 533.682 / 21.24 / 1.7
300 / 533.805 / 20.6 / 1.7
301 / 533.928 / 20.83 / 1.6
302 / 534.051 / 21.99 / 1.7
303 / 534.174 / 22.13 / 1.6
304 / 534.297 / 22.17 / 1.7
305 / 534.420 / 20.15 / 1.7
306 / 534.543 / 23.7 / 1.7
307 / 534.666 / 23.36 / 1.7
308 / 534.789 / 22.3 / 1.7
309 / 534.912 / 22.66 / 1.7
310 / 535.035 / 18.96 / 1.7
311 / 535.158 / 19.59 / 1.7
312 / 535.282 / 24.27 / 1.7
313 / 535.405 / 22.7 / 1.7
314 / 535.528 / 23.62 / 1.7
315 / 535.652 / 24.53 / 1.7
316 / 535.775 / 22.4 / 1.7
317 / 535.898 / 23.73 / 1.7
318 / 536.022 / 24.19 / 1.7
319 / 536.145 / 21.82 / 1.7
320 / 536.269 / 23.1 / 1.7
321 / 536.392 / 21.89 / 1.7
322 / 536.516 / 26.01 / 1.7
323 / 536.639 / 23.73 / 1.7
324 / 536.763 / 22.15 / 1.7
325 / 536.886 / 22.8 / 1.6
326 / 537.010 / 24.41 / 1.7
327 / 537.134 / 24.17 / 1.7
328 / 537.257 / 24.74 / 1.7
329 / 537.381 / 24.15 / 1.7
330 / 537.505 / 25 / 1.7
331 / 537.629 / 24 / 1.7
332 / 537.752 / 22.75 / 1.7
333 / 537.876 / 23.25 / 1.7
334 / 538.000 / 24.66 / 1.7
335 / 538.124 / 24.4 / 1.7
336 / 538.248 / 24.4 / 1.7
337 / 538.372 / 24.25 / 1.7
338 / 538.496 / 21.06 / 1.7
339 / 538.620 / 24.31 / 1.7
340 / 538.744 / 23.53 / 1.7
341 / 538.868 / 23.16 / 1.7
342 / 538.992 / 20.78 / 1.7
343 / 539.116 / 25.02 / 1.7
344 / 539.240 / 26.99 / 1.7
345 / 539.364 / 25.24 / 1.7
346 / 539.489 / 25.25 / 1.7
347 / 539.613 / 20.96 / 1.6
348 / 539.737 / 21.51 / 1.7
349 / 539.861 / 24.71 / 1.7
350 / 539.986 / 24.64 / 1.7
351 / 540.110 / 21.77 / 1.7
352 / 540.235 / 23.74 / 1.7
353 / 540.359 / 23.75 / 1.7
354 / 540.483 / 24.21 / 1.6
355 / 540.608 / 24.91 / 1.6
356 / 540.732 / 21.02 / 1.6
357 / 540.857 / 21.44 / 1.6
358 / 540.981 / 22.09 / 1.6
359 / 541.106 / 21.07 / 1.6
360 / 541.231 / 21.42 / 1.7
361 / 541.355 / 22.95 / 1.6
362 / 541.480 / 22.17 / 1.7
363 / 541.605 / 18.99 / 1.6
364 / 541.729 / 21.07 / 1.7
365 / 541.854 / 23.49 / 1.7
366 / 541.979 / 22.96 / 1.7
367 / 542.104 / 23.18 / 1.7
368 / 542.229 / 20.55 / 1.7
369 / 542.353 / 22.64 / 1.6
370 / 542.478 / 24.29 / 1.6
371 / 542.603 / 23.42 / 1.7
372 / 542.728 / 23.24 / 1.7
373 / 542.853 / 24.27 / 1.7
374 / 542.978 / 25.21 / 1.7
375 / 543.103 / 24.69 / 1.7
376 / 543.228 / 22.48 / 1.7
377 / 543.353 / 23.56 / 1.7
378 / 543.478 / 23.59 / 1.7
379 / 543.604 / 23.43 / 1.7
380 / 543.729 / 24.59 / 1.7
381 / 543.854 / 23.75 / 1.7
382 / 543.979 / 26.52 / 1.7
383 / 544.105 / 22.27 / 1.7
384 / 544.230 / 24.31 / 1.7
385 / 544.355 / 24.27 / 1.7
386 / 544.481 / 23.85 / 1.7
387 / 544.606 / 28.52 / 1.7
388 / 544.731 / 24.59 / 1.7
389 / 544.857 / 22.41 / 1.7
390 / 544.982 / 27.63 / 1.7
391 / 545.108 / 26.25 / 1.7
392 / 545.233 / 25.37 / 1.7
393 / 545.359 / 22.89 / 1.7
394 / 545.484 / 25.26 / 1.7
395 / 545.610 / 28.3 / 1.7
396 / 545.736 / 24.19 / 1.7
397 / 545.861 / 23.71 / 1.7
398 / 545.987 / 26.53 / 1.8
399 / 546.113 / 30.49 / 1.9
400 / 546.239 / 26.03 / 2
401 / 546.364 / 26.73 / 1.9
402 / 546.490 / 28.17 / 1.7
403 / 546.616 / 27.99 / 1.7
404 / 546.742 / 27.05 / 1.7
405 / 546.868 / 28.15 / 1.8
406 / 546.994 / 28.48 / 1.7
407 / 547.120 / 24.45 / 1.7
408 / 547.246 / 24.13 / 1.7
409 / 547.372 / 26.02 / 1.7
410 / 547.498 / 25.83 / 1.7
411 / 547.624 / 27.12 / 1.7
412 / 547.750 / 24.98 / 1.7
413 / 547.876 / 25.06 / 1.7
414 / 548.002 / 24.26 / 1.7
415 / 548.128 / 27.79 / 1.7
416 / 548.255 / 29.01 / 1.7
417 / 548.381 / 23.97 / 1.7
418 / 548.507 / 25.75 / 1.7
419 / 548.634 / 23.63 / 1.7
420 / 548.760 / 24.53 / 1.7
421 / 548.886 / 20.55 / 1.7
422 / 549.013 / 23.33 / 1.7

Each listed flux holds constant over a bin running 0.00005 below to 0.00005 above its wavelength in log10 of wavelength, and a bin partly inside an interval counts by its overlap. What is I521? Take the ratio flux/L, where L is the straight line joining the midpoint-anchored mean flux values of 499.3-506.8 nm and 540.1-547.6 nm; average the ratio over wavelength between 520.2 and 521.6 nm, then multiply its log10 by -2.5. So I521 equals 0.21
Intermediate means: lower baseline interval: 18.1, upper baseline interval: 24.4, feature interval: 17.2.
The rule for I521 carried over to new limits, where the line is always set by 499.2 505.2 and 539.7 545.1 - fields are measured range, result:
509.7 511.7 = 0.02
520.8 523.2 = 0.32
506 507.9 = 0.03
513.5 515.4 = -0.02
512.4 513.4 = 0.07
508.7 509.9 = 0.10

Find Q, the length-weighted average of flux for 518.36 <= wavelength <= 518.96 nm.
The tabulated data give 20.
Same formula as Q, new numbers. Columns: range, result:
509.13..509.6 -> 17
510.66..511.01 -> 19.1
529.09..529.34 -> 23.6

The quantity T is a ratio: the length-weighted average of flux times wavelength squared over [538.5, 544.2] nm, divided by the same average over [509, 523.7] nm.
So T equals 1.38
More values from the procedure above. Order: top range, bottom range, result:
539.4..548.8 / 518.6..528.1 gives 1.39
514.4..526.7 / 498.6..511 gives 1.11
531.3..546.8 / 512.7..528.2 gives 1.30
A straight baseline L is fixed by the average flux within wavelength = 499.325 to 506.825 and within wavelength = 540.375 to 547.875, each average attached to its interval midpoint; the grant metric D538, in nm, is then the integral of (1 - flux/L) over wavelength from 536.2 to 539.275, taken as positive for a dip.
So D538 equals -0.04 nm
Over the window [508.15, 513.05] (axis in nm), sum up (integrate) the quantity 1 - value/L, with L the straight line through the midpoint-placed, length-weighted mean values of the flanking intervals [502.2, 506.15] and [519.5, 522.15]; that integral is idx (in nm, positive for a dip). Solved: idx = -0.18 nm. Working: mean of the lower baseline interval 17.8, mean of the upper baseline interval 17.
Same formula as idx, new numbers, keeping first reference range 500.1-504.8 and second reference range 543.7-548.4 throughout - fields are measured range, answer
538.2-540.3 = 0.09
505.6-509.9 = 0.21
